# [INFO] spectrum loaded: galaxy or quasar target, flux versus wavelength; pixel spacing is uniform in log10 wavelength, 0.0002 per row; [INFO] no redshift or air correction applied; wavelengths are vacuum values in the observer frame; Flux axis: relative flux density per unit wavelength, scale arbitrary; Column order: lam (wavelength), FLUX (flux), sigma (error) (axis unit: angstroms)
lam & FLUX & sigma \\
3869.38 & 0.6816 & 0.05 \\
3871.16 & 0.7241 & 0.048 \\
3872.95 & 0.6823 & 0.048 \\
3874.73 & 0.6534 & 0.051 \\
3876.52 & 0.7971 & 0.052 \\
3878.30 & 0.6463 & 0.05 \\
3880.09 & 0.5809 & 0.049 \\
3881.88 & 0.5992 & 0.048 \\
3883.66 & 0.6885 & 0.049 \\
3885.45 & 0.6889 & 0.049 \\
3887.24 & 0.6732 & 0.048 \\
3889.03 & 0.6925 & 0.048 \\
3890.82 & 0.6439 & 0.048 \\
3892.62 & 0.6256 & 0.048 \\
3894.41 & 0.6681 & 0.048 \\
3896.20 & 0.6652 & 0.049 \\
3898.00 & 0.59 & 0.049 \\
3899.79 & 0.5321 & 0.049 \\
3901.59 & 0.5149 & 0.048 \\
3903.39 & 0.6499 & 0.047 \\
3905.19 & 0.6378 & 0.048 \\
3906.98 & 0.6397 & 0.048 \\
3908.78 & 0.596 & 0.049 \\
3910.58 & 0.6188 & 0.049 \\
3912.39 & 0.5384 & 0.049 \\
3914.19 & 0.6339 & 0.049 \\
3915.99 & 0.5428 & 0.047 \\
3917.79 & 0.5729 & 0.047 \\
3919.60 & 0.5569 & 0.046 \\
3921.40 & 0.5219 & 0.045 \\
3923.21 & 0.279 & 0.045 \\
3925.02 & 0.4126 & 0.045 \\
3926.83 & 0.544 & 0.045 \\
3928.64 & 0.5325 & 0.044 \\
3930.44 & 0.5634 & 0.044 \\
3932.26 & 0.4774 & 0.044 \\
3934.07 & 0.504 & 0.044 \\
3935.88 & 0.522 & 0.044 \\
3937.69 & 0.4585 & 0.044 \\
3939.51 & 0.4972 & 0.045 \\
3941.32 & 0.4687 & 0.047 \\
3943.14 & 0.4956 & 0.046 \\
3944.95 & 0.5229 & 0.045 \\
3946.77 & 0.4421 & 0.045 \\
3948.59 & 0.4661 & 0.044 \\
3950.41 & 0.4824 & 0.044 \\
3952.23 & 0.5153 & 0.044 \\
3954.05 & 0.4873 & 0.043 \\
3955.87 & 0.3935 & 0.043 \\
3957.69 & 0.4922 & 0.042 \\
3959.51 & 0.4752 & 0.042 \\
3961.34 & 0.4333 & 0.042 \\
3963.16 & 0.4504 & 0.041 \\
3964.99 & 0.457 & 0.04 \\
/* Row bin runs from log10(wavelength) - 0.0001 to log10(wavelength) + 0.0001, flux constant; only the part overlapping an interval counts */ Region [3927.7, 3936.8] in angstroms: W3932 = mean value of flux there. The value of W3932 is 0.52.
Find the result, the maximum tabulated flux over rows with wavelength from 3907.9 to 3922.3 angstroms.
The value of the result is 0.6339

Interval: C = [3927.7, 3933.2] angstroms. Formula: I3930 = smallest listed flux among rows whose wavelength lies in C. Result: 0.4774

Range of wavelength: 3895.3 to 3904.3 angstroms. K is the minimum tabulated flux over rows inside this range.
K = 0.5149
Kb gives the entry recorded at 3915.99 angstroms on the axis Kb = 0.5428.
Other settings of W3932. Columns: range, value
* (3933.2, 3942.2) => 0.49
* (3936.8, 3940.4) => 0.477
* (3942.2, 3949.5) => 0.481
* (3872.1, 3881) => 0.672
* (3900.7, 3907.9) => 0.611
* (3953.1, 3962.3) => 0.457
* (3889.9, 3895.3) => 0.646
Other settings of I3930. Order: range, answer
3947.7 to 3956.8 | 0.3935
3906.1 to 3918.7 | 0.5384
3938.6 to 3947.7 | 0.4421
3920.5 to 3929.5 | 0.279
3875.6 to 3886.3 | 0.5809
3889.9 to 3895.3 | 0.6256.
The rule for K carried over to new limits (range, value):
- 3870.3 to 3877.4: 0.6534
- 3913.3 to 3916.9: 0.5428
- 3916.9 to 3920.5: 0.5569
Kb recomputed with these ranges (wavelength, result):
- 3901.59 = 0.5149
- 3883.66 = 0.6885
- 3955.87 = 0.3935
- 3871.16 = 0.7241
